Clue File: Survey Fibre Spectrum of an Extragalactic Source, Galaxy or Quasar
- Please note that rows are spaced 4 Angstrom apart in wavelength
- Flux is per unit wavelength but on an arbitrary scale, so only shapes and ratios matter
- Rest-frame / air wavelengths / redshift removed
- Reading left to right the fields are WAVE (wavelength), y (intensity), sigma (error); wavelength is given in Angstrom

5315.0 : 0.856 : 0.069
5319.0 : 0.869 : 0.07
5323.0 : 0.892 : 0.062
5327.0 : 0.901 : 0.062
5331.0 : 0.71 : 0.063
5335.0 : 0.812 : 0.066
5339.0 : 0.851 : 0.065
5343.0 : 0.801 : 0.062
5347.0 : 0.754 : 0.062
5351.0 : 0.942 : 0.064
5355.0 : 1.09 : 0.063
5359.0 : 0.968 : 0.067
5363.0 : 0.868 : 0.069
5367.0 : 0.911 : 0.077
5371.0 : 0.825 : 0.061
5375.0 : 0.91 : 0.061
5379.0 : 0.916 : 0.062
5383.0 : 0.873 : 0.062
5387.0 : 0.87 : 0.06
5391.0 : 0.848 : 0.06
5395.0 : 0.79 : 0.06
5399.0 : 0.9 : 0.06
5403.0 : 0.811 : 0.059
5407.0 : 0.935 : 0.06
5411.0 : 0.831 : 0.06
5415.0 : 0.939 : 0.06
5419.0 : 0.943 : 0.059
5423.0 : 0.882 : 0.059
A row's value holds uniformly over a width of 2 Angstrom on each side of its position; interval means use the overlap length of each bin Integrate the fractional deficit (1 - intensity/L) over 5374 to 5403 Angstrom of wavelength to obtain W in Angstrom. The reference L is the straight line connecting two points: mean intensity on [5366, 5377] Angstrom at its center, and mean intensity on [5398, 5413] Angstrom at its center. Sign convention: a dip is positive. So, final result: 0.2 Angstrom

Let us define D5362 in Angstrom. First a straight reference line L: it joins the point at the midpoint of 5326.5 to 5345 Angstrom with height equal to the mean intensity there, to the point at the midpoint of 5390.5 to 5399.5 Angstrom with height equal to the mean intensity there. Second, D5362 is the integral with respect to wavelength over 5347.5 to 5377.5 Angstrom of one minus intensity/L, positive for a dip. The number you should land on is -3.7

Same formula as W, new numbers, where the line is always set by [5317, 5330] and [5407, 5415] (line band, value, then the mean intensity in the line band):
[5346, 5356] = -0.6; 0.93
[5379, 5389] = 0.0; 0.88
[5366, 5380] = -0.1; 0.887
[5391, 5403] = 0.6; 0.84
